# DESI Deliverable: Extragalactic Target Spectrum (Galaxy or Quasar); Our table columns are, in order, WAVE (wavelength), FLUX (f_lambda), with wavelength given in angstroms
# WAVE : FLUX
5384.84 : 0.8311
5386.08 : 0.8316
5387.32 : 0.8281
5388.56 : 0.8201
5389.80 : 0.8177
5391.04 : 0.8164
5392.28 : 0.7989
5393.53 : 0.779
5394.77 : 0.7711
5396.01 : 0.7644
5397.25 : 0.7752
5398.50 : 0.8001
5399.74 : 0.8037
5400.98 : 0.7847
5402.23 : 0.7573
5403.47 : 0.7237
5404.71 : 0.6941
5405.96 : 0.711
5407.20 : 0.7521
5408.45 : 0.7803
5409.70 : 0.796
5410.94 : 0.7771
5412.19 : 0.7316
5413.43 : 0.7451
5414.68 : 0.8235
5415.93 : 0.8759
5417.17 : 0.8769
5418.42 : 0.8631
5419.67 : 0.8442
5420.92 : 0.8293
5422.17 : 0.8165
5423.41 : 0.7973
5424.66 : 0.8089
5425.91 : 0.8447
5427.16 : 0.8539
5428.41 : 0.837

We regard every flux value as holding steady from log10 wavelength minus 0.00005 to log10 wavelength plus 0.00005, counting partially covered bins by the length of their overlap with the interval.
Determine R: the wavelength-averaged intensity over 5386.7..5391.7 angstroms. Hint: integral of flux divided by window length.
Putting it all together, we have 0.821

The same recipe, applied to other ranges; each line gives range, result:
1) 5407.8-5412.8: 0.77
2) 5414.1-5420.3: 0.857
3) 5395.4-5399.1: 0.779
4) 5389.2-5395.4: 0.796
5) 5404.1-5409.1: 0.733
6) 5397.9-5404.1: 0.775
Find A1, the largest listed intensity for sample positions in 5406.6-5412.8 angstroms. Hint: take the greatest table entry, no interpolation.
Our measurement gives 0.796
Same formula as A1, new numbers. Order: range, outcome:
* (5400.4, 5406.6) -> 0.7847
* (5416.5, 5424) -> 0.8769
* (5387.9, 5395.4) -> 0.8201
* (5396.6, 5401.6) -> 0.8037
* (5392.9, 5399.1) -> 0.8001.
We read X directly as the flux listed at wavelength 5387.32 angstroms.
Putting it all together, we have 0.8281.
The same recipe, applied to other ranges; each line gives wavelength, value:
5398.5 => 0.8001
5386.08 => 0.8316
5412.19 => 0.7316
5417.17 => 0.8769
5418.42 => 0.8631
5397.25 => 0.7752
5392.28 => 0.7989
